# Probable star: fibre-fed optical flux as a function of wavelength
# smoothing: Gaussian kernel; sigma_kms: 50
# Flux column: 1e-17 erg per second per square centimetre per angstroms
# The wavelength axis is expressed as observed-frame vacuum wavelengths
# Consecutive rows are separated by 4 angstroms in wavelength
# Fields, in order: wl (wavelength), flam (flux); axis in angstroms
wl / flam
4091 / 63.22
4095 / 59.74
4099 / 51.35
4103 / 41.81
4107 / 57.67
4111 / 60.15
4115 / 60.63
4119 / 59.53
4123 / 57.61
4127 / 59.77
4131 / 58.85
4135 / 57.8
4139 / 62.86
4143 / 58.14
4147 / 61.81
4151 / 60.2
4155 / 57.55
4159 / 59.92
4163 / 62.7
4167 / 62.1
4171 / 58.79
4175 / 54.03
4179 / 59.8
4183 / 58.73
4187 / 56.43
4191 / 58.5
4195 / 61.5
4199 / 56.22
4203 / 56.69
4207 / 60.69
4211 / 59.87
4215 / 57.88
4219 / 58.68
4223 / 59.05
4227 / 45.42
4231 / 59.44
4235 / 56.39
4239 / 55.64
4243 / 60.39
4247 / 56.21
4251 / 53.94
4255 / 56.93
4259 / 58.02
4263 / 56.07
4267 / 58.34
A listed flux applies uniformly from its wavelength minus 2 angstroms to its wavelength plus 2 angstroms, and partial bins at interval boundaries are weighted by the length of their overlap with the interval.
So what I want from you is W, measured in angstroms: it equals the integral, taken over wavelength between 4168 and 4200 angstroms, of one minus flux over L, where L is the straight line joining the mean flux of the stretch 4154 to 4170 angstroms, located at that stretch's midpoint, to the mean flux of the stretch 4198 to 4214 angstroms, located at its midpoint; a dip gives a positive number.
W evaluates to 0.7 angstroms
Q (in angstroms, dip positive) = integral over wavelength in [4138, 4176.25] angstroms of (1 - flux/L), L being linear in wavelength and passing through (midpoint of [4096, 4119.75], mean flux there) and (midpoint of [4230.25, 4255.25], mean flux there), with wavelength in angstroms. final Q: -2.8 angstroms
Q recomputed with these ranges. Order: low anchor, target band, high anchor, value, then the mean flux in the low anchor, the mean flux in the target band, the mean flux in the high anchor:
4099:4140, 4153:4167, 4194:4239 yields -0.8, 57.2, 60.3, 57.3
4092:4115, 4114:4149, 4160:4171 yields -1.0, 55.1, 59.6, 61.5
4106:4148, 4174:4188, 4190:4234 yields 0.2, 59.5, 57.5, 57.6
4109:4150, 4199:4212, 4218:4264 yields -0.3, 59.7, 58.6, 56.3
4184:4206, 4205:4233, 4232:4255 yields 0.0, 58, 57.3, 56.7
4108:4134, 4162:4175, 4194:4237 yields -0.4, 59.3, 60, 57.3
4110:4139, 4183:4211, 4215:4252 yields -0.6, 59.4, 58.5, 56.3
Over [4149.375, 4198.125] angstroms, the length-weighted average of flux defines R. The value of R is 59.1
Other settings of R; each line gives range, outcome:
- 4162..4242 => 57.9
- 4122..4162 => 59.6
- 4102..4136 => 57.5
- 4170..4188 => 57.6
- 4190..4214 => 58.9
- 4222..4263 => 56.1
